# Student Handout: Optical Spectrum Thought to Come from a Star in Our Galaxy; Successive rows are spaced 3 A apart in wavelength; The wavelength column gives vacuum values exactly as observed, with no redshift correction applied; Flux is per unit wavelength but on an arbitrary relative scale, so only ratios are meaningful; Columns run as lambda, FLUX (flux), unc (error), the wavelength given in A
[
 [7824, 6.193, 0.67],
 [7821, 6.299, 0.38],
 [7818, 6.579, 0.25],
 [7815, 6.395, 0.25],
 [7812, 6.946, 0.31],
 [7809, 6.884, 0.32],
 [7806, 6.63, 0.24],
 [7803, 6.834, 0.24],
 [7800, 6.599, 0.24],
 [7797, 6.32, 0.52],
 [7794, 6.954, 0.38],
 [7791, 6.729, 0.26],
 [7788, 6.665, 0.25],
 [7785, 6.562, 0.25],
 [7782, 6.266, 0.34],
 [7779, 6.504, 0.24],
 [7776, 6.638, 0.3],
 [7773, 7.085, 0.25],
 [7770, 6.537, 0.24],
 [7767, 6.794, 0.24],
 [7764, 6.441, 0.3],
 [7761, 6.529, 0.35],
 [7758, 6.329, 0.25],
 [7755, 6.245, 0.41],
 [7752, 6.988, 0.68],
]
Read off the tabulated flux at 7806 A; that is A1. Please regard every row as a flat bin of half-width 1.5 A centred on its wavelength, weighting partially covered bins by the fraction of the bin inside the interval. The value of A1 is 6.63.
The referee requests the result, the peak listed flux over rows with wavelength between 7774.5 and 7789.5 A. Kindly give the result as 6.665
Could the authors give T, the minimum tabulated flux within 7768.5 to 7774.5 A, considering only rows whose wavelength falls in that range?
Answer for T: 6.537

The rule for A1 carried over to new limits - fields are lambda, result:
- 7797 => 6.32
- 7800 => 6.599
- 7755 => 6.245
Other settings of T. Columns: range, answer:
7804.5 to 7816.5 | 6.395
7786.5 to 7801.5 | 6.32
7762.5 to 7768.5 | 6.441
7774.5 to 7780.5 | 6.504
